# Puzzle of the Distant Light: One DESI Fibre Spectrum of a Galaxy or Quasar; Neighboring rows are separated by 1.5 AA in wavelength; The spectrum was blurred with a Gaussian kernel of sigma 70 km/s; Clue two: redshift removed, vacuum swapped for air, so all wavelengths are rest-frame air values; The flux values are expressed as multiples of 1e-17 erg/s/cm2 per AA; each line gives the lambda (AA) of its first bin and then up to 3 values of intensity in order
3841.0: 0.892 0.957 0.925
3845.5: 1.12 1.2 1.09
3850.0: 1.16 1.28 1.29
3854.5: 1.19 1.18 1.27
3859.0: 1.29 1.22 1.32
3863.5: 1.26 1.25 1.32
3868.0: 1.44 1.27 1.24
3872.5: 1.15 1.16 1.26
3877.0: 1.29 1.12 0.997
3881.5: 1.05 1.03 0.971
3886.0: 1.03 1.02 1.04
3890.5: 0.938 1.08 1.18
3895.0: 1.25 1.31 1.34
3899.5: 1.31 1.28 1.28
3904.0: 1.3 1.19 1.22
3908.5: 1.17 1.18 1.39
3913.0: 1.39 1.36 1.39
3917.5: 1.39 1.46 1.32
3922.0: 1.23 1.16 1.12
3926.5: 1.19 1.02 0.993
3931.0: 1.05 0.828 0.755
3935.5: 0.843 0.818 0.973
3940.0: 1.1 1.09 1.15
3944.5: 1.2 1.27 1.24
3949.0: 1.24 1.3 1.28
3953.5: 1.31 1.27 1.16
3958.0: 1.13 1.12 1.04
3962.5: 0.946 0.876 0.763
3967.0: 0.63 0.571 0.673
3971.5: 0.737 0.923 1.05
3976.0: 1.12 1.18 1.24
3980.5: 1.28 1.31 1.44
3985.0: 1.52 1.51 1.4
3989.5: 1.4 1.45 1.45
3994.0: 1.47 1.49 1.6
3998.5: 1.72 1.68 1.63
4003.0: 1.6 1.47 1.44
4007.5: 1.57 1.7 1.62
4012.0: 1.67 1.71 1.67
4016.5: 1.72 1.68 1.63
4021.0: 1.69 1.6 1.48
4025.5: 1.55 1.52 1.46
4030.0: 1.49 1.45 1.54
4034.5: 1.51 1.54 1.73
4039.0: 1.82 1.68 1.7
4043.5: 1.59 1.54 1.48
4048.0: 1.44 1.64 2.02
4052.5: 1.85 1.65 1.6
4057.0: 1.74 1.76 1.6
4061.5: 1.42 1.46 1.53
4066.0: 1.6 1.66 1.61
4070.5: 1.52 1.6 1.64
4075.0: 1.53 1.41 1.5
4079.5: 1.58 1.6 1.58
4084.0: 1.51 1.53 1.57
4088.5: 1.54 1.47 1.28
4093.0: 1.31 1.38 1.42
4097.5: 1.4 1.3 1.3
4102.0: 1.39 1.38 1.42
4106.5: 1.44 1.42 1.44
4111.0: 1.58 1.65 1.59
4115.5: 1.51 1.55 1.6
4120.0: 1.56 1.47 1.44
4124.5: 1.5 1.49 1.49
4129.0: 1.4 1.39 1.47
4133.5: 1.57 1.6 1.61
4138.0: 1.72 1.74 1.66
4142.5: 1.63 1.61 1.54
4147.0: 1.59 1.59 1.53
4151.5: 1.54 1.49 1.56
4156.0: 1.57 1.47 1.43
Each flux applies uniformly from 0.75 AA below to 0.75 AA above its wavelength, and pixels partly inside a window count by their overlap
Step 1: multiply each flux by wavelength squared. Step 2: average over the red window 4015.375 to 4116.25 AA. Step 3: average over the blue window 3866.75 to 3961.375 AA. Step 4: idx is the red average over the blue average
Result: 1.43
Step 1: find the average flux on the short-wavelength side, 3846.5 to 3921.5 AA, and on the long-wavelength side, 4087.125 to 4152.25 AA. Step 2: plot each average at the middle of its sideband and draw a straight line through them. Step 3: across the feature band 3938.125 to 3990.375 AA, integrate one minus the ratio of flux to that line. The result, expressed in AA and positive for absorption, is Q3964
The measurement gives 7.5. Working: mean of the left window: 1.22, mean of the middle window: 1.13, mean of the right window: 1.5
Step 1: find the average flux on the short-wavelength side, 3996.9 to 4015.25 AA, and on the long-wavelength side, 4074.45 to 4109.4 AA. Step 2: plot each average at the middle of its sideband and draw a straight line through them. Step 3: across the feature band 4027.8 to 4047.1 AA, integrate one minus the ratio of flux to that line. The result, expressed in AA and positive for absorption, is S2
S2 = -0.30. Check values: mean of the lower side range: 1.62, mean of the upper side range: 1.45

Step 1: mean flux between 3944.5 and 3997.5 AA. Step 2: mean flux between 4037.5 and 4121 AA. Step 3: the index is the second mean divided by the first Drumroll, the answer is 1.31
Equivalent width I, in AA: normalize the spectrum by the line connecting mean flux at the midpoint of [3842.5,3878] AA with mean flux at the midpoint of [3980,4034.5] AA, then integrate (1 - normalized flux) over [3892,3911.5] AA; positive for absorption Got 0.9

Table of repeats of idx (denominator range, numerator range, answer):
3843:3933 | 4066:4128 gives 1.39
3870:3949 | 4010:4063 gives 1.49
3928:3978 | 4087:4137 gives 1.56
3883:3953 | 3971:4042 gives 1.35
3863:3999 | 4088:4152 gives 1.40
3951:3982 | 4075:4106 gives 1.50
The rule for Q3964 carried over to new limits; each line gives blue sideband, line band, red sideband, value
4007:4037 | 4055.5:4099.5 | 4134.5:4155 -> 2.04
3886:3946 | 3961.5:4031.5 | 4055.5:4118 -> -2.39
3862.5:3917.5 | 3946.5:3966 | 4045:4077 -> 3.25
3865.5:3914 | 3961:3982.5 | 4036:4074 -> 7.08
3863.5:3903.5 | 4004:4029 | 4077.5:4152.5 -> -4.27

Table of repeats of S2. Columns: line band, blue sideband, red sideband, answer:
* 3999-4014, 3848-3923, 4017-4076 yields -1.0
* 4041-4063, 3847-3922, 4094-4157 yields -3.3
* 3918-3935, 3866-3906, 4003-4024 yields 2.8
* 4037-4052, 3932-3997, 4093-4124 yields -4.0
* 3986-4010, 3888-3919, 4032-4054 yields -0.3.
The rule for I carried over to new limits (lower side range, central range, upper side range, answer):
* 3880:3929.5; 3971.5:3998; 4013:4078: 1.9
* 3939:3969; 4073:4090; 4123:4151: -1.5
